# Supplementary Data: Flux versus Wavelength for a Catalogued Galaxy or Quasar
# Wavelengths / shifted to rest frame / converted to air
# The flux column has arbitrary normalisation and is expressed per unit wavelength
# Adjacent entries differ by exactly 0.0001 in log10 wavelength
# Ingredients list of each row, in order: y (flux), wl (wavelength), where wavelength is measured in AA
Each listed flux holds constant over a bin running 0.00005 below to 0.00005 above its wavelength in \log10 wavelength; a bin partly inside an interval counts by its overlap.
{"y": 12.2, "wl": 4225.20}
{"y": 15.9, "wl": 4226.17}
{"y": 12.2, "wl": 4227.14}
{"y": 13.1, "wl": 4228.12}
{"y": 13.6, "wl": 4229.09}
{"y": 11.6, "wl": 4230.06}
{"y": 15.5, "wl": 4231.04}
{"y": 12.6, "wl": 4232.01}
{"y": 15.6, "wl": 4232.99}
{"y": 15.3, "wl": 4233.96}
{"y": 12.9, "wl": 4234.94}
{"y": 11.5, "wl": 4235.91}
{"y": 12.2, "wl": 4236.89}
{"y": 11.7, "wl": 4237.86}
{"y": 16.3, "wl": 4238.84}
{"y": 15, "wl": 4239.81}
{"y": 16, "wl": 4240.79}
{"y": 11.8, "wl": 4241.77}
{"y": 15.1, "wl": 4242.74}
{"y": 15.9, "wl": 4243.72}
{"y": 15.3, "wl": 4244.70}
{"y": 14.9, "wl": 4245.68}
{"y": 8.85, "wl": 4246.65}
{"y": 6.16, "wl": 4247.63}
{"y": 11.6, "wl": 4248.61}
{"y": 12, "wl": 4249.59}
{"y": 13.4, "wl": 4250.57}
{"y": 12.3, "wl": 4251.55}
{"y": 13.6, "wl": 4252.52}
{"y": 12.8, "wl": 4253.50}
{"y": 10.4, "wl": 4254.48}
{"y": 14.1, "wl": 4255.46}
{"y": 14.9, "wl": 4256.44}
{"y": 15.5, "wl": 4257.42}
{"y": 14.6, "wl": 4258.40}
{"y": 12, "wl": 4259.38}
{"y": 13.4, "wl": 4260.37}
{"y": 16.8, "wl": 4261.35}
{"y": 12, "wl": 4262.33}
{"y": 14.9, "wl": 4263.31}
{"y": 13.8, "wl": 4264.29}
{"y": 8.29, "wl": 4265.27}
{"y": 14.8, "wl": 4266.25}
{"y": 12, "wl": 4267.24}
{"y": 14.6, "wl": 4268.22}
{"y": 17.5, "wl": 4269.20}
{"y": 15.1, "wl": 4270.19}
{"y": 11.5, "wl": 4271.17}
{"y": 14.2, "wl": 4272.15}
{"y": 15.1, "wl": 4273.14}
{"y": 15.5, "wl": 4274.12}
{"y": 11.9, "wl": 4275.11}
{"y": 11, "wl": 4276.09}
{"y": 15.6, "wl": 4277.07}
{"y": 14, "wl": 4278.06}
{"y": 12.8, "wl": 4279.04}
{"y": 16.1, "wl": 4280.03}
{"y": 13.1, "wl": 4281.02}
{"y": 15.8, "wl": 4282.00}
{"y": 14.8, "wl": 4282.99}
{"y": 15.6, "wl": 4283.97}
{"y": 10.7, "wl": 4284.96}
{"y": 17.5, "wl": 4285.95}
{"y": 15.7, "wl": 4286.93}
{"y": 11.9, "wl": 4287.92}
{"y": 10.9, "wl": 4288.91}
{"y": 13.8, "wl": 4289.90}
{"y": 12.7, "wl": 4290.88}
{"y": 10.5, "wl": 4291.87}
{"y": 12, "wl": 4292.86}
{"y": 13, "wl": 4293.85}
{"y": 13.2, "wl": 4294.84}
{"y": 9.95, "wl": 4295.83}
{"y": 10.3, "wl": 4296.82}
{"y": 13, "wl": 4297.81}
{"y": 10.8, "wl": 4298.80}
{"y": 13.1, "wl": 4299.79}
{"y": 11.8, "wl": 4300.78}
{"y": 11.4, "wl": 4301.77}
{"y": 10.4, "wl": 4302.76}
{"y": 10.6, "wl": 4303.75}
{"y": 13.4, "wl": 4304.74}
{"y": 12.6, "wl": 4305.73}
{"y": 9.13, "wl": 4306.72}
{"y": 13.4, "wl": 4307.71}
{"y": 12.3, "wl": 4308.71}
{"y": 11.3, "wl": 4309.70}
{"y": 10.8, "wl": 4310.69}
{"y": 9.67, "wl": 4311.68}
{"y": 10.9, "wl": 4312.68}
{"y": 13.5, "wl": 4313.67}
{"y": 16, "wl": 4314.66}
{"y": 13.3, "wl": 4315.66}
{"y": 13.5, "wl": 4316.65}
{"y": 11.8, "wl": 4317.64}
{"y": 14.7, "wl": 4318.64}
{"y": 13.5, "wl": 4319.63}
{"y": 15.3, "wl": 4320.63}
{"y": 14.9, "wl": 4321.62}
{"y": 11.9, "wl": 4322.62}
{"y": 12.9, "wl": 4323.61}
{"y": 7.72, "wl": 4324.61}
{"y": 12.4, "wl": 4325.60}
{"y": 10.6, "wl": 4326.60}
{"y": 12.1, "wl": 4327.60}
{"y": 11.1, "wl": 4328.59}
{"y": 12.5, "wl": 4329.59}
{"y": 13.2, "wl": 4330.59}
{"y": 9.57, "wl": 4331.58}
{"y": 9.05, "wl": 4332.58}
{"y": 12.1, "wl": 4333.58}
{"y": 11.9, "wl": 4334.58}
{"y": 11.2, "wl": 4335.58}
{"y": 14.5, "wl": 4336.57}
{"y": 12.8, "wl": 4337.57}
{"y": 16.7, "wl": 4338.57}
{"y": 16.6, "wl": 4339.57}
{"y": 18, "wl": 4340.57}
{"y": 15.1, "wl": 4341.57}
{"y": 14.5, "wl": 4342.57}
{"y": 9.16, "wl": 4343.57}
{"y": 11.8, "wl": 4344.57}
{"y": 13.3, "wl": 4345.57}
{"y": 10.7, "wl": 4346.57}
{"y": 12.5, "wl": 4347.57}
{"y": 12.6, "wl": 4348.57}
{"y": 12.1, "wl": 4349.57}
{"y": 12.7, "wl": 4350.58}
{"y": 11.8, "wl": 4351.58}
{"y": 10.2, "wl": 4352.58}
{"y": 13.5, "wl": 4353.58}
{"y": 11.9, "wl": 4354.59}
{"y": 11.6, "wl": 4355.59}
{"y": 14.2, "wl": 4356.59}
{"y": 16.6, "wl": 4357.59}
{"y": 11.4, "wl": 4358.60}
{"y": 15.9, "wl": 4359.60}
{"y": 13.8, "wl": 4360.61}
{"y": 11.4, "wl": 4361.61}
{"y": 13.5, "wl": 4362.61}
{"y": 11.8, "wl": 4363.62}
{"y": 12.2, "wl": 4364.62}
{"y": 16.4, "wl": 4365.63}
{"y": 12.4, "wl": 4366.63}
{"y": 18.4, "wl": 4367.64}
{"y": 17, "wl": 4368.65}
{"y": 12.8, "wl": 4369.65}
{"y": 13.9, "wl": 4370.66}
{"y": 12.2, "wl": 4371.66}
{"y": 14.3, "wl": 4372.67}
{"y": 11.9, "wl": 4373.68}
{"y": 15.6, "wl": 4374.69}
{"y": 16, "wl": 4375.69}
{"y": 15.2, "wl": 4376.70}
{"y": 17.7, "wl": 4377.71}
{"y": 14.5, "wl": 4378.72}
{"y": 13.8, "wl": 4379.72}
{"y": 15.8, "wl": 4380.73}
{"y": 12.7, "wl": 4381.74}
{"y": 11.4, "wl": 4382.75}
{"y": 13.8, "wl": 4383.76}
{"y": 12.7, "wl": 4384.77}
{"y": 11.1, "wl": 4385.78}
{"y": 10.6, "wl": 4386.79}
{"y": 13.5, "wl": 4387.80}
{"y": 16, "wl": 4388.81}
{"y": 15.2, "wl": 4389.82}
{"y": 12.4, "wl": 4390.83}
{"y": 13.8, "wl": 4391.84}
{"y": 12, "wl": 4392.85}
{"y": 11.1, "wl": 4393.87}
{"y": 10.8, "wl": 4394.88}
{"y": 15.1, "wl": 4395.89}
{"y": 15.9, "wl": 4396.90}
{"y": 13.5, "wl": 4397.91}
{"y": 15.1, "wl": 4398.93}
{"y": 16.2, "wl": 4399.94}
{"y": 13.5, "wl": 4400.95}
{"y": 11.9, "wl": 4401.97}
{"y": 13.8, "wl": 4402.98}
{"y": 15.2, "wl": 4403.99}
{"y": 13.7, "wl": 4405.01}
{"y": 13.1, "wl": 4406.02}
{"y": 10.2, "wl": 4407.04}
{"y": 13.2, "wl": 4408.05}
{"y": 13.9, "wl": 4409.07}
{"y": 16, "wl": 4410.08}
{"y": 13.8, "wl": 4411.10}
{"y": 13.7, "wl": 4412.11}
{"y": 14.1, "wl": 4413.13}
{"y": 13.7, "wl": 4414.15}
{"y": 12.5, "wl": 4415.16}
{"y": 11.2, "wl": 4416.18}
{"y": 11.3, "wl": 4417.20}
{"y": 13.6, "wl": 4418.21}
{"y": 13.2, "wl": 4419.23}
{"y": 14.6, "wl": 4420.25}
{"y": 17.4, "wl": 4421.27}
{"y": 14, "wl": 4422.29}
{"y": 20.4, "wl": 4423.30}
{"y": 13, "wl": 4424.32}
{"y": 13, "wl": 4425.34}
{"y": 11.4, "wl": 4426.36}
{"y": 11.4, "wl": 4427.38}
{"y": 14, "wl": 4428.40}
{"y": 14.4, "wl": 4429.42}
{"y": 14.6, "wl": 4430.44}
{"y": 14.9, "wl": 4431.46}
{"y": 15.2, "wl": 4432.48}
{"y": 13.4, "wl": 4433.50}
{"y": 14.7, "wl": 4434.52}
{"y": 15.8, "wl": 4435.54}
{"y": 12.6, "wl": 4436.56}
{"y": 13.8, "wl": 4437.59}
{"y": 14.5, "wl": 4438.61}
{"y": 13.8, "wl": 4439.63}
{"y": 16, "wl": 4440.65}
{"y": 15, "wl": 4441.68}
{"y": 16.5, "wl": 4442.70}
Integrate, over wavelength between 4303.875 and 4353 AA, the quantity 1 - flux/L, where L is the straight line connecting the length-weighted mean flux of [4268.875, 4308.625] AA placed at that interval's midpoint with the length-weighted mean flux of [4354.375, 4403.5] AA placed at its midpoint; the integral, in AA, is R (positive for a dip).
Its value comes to 3.1 AA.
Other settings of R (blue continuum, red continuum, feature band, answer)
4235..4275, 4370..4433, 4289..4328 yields 4.03 AA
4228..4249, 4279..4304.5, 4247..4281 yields -0.80 AA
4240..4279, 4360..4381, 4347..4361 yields 1.26 AA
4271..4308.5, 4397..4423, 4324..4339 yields 1.56 AA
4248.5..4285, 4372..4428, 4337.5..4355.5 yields 0.82 AA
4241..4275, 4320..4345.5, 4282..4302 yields 0.54 AA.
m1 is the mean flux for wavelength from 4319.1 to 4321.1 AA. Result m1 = 14.4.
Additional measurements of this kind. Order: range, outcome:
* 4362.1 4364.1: 12.6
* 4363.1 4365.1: 12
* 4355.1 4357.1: 13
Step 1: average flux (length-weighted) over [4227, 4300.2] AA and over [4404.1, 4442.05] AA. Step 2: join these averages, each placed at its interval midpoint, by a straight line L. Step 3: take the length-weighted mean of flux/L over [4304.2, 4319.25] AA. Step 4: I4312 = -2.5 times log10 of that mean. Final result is 0.09 mag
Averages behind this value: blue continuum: 13.3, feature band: 12.4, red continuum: 13.9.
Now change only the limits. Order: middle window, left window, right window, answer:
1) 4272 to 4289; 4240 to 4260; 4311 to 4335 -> -0.11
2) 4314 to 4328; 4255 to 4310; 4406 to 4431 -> 0.03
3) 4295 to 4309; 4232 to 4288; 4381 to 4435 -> 0.17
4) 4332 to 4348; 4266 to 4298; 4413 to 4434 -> 0.04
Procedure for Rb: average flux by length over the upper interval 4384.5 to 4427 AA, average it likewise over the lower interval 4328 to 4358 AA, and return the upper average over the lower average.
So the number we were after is 1.06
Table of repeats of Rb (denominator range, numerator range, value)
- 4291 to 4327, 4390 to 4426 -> 1.13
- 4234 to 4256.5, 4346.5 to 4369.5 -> 1.02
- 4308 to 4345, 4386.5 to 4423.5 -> 1.08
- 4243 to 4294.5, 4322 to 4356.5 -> 0.92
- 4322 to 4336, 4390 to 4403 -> 1.19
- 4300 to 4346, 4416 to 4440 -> 1.12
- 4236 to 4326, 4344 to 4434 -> 1.04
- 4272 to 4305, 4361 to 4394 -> 1.06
